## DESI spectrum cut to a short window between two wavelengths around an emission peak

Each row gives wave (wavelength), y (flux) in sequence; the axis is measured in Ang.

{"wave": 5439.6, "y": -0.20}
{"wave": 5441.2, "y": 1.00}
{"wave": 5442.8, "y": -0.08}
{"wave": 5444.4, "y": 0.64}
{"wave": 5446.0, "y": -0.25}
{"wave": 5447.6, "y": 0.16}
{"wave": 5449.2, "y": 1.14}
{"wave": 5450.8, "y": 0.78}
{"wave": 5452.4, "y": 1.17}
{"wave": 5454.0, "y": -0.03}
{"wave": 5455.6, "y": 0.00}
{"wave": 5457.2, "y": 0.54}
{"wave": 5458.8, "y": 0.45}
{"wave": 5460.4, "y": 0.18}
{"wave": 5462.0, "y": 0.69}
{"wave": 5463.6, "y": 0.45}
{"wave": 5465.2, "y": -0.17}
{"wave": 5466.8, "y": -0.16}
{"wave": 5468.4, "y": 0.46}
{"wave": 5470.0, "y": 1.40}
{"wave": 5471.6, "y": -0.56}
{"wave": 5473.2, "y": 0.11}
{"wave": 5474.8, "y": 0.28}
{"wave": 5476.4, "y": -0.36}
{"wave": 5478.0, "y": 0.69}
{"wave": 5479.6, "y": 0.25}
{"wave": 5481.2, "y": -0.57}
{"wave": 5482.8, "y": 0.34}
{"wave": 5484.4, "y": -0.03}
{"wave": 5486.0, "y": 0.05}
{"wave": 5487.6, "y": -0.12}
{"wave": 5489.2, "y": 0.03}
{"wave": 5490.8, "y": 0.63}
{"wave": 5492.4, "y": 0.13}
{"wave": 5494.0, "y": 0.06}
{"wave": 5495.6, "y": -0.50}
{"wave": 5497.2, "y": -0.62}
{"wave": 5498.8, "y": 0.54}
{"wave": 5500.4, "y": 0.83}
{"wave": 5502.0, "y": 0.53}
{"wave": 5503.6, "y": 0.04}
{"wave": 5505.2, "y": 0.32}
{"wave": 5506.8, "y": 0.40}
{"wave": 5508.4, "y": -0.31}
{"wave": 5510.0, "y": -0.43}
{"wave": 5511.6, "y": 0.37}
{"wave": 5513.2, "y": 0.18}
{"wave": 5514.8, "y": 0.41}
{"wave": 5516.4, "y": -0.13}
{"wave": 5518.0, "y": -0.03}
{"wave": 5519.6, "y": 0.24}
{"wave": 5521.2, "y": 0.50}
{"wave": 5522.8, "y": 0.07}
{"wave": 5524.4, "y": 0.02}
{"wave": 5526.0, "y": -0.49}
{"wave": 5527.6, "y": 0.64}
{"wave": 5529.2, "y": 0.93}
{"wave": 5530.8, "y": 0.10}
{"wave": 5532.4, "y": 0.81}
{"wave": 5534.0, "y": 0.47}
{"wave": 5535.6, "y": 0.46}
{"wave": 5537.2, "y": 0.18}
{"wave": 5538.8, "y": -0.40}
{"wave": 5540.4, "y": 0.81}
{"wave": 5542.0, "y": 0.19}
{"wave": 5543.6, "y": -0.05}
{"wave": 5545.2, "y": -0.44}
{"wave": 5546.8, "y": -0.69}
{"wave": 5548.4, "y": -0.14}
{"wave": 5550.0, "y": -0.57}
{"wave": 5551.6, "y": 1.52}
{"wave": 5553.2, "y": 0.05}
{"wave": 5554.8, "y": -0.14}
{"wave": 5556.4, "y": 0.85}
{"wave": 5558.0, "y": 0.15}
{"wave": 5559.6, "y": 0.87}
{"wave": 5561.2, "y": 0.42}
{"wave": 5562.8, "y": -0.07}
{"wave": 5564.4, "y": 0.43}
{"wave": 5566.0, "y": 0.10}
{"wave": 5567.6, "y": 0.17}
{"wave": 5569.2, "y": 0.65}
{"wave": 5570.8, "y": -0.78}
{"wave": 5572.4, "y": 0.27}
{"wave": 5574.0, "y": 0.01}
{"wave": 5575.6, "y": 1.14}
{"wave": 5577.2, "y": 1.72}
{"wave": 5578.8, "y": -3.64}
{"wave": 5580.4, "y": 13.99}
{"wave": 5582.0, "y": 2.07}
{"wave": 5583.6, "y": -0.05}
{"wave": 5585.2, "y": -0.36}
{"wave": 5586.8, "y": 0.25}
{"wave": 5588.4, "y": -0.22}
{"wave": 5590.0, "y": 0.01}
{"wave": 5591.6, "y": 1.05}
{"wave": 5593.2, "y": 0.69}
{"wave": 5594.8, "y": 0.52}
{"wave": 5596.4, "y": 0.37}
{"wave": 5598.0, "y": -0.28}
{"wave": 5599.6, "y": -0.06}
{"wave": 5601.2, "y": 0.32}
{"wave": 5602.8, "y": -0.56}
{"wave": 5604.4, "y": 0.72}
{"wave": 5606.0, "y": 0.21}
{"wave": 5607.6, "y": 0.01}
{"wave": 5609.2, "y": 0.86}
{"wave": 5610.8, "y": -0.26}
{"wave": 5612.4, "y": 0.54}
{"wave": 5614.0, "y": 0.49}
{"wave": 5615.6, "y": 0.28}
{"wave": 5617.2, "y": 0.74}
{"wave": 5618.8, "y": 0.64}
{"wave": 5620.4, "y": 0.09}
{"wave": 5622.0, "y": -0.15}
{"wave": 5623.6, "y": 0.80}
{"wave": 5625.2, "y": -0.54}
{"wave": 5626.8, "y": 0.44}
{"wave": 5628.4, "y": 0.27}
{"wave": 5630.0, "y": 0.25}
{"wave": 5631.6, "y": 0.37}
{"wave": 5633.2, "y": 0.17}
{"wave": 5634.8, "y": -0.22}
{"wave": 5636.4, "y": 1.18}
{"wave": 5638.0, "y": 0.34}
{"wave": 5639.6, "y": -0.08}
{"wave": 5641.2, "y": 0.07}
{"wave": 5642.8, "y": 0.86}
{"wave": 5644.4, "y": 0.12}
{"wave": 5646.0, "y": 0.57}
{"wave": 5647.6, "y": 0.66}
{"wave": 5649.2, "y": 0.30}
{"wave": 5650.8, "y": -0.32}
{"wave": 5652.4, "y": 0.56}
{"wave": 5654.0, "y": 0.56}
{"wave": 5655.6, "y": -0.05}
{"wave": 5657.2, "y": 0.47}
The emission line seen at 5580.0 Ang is [O III]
